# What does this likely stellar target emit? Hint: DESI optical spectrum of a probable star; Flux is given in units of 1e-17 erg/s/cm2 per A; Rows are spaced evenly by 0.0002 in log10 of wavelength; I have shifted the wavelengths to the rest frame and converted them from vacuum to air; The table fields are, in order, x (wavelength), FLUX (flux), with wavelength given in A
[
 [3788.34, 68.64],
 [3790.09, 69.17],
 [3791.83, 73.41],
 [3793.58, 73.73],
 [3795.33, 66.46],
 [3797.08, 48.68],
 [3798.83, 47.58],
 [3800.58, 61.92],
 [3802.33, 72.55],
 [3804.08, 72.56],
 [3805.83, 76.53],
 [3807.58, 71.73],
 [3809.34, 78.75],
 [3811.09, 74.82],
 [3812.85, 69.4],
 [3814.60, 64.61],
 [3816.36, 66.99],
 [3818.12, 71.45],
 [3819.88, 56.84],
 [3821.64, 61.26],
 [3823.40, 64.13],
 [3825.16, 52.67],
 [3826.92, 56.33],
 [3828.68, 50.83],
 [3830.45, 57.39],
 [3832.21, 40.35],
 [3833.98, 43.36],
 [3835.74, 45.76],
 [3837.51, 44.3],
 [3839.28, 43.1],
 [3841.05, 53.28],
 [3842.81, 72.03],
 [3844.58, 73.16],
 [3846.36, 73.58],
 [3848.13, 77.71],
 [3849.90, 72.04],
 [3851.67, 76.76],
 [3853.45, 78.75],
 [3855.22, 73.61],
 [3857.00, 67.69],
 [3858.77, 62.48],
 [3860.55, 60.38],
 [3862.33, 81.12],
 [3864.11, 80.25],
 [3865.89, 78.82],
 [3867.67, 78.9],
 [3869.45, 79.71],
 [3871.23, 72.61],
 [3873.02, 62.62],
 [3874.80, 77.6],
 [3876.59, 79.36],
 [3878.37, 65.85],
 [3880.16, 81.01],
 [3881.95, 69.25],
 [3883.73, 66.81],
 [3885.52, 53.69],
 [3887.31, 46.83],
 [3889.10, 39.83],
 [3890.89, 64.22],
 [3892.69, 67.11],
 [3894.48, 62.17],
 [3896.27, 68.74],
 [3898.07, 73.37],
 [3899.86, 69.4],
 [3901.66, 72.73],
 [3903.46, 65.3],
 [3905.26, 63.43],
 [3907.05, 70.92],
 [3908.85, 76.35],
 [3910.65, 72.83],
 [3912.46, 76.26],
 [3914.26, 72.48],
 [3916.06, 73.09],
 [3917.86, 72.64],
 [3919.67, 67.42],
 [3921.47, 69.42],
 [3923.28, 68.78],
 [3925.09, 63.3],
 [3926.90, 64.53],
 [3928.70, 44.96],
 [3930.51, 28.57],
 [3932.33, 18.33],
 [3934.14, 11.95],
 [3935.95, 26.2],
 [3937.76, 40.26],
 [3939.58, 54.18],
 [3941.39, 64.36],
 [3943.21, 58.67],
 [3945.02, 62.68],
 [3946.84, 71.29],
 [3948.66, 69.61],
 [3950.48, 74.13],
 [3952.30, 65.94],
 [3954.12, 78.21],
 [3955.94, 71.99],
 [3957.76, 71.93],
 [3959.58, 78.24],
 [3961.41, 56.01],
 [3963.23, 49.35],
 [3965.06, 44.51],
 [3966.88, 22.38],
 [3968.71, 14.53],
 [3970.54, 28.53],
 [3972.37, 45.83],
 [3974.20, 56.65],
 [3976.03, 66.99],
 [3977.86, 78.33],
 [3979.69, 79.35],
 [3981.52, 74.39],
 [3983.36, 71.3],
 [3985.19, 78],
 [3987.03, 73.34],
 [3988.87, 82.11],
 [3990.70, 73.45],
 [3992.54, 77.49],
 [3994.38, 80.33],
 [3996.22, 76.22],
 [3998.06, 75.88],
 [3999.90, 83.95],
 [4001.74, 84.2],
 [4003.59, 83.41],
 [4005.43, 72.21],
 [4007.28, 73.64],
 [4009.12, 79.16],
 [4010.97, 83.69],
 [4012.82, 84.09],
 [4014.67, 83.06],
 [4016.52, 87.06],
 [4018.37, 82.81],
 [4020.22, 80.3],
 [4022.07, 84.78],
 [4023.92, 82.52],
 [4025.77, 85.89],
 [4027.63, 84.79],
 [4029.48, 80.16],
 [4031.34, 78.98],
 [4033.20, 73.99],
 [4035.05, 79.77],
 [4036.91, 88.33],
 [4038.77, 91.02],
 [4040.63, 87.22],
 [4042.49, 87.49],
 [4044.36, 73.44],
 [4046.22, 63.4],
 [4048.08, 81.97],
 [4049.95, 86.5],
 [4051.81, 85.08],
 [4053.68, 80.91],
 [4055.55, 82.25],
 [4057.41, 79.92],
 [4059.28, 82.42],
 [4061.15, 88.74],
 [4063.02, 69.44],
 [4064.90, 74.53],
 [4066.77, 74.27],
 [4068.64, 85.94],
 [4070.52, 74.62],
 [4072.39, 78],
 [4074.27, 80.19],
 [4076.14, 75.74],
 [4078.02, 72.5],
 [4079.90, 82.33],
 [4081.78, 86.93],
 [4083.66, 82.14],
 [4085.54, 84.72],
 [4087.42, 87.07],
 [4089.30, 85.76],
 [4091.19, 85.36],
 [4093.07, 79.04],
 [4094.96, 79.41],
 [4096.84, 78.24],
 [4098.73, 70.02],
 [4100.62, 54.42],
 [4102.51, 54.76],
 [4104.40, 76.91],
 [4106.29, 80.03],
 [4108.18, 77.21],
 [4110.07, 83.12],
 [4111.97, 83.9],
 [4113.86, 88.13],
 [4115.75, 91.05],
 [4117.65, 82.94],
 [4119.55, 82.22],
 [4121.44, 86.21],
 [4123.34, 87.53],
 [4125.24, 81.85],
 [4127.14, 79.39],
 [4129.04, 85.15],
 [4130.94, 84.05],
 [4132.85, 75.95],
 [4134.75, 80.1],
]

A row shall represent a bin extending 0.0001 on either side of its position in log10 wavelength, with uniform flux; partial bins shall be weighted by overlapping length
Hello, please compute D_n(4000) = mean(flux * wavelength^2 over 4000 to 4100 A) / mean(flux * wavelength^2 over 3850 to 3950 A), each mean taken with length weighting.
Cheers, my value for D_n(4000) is 1.4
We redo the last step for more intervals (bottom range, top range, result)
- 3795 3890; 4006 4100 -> 1.38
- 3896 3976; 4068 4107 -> 1.44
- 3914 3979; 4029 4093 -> 1.54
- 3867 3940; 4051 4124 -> 1.41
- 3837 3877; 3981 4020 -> 1.21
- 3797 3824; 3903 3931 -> 1.05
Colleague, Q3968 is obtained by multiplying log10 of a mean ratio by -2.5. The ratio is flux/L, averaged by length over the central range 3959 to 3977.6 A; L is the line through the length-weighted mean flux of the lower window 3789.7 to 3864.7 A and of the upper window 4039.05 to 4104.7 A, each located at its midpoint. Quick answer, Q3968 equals 0.48 mag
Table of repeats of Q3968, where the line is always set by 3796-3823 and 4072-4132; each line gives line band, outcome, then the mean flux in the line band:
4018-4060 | -0.064 mag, 81.9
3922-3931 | 0.274 mag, 55.8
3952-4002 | 0.138 mag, 65.5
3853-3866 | -0.056 mag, 72.3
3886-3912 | 0.086 mag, 65.2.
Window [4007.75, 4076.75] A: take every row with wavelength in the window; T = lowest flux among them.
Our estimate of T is 63.4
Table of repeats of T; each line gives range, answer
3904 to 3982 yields 11.95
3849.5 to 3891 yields 39.83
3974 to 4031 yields 56.65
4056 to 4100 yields 69.44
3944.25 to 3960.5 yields 62.68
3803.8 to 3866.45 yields 40.35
